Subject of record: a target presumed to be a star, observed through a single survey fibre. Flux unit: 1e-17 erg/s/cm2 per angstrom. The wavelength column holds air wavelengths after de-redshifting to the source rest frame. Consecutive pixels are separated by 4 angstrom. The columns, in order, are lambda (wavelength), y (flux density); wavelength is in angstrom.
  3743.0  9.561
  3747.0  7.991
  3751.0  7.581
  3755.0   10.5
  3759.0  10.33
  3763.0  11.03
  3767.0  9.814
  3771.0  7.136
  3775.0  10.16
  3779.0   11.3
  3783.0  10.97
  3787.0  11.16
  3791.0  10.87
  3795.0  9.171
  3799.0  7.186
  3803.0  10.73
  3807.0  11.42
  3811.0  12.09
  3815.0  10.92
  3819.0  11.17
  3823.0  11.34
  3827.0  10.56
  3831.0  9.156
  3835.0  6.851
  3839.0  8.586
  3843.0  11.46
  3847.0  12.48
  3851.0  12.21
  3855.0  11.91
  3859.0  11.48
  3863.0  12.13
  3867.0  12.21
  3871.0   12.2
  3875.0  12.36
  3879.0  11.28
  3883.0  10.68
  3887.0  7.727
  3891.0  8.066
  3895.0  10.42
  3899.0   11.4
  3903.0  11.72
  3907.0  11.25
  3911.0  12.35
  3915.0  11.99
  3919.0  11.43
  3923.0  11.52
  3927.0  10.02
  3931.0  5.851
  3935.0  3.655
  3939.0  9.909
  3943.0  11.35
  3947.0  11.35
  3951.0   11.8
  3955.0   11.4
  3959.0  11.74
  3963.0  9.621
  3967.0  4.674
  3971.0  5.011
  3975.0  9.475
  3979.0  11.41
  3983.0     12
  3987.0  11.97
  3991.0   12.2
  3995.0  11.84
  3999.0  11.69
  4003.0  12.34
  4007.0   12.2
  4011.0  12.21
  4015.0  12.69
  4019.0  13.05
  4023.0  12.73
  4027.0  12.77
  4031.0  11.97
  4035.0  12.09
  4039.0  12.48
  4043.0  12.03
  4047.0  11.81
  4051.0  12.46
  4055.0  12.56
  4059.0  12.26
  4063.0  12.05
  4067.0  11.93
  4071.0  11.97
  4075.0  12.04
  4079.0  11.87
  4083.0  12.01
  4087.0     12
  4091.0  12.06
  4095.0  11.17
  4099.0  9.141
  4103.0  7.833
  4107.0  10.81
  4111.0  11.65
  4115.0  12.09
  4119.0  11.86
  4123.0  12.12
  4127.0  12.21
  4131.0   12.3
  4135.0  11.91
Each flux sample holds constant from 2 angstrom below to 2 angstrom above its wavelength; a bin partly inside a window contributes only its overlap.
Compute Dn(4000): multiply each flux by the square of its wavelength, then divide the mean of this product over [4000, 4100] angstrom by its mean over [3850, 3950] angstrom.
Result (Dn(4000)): 1.2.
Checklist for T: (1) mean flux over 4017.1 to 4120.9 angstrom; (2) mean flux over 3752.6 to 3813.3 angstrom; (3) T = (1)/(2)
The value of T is 1.2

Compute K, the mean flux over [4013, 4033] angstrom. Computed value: 12.6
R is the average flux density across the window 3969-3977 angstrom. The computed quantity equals 7.24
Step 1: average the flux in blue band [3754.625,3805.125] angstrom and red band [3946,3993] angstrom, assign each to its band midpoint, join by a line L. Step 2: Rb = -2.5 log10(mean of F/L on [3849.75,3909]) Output -0.10 mag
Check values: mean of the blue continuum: 10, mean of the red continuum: 10.2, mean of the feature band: 11.1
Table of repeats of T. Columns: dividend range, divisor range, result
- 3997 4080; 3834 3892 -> 1.13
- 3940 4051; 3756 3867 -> 1.08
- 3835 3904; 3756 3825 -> 1.05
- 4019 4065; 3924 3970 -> 1.34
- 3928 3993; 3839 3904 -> 0.86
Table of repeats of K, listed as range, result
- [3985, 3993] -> 12.1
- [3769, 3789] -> 10.1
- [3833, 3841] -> 7.72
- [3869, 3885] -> 11.6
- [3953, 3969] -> 9.36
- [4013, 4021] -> 12.9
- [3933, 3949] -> 9.07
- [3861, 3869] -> 12.2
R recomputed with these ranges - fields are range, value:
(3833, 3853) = 10.3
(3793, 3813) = 10.1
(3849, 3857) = 12.1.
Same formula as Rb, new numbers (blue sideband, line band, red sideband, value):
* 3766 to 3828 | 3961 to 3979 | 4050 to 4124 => 0.40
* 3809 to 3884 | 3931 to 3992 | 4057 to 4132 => 0.17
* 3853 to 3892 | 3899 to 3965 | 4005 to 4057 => 0.11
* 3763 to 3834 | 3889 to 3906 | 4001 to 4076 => 0.07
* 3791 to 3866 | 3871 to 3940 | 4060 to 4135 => 0.07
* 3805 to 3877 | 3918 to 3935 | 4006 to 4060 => 0.30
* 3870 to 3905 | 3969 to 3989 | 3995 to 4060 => 0.18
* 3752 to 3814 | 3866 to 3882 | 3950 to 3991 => -0.18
